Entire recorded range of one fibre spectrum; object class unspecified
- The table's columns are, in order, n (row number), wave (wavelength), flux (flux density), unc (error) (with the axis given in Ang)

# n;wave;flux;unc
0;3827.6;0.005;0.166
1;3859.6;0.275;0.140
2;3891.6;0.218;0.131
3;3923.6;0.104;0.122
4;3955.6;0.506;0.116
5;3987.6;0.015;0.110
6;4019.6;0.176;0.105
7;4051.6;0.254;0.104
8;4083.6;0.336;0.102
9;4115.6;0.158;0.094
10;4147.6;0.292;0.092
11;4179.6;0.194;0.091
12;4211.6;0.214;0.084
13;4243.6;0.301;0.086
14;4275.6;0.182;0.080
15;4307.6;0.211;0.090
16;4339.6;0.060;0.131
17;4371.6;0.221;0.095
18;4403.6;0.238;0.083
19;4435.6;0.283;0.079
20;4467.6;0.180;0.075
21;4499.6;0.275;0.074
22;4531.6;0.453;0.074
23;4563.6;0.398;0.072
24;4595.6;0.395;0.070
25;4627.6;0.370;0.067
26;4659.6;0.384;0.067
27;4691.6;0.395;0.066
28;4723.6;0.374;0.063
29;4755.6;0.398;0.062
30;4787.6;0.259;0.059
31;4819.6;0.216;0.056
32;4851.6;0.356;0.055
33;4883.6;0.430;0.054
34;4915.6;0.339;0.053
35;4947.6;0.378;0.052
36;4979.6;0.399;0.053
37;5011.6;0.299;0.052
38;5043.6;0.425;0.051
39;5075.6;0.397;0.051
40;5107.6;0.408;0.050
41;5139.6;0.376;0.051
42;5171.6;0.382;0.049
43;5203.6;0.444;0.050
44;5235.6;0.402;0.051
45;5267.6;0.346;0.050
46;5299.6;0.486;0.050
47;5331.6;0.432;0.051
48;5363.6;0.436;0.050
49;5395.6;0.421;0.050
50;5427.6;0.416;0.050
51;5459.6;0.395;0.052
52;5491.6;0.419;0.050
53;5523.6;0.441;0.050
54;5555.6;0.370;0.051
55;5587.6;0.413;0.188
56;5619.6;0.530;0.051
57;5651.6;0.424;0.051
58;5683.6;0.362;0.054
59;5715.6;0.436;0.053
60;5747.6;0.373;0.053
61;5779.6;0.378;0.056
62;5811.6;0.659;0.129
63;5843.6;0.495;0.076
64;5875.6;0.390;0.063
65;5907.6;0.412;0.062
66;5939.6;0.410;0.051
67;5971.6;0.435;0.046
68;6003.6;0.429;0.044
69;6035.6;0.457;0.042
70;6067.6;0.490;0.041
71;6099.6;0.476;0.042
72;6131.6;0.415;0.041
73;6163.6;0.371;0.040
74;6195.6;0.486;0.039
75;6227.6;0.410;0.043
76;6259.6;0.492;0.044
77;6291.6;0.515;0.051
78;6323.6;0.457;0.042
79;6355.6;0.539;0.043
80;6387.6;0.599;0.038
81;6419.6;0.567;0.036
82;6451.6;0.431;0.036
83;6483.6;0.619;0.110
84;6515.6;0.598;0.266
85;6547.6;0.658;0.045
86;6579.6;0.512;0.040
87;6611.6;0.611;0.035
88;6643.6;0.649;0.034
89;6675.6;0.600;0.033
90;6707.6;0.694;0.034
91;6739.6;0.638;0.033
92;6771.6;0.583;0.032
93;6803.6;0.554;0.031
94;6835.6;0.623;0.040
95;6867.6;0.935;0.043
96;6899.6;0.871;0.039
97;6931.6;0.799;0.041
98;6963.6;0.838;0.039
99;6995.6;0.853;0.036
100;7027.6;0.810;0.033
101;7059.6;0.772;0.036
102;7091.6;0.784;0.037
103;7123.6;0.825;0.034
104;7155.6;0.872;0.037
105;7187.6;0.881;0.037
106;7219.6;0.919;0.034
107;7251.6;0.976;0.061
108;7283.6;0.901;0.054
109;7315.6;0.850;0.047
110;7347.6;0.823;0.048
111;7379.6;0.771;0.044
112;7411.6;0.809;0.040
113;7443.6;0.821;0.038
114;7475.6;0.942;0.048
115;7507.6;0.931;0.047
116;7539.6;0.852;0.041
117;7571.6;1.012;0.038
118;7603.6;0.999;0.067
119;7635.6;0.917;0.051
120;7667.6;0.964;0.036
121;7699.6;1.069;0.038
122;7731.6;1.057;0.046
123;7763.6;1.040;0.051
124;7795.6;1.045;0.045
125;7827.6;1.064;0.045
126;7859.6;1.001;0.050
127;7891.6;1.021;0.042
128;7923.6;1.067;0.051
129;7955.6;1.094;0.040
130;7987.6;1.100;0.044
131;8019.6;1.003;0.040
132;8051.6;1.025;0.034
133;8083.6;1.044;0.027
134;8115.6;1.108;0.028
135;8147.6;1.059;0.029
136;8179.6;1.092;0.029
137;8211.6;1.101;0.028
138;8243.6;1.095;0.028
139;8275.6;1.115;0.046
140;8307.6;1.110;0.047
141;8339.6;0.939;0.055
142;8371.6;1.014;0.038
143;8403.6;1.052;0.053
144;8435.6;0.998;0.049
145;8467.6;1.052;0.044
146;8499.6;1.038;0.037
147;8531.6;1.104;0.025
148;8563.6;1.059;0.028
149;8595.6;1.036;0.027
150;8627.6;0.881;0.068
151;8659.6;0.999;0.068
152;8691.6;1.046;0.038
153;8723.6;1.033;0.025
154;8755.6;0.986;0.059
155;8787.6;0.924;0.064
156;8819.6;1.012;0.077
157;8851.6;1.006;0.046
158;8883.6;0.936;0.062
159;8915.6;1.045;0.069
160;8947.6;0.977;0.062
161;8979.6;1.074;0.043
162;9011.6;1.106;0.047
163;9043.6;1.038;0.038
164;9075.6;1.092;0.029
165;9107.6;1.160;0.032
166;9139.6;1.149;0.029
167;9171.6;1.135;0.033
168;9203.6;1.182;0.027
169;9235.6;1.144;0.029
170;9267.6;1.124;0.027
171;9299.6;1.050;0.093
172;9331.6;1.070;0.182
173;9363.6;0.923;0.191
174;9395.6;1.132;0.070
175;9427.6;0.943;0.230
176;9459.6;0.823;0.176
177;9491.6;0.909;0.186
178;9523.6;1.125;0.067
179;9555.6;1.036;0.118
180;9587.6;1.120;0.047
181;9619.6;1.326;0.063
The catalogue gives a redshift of 0.72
